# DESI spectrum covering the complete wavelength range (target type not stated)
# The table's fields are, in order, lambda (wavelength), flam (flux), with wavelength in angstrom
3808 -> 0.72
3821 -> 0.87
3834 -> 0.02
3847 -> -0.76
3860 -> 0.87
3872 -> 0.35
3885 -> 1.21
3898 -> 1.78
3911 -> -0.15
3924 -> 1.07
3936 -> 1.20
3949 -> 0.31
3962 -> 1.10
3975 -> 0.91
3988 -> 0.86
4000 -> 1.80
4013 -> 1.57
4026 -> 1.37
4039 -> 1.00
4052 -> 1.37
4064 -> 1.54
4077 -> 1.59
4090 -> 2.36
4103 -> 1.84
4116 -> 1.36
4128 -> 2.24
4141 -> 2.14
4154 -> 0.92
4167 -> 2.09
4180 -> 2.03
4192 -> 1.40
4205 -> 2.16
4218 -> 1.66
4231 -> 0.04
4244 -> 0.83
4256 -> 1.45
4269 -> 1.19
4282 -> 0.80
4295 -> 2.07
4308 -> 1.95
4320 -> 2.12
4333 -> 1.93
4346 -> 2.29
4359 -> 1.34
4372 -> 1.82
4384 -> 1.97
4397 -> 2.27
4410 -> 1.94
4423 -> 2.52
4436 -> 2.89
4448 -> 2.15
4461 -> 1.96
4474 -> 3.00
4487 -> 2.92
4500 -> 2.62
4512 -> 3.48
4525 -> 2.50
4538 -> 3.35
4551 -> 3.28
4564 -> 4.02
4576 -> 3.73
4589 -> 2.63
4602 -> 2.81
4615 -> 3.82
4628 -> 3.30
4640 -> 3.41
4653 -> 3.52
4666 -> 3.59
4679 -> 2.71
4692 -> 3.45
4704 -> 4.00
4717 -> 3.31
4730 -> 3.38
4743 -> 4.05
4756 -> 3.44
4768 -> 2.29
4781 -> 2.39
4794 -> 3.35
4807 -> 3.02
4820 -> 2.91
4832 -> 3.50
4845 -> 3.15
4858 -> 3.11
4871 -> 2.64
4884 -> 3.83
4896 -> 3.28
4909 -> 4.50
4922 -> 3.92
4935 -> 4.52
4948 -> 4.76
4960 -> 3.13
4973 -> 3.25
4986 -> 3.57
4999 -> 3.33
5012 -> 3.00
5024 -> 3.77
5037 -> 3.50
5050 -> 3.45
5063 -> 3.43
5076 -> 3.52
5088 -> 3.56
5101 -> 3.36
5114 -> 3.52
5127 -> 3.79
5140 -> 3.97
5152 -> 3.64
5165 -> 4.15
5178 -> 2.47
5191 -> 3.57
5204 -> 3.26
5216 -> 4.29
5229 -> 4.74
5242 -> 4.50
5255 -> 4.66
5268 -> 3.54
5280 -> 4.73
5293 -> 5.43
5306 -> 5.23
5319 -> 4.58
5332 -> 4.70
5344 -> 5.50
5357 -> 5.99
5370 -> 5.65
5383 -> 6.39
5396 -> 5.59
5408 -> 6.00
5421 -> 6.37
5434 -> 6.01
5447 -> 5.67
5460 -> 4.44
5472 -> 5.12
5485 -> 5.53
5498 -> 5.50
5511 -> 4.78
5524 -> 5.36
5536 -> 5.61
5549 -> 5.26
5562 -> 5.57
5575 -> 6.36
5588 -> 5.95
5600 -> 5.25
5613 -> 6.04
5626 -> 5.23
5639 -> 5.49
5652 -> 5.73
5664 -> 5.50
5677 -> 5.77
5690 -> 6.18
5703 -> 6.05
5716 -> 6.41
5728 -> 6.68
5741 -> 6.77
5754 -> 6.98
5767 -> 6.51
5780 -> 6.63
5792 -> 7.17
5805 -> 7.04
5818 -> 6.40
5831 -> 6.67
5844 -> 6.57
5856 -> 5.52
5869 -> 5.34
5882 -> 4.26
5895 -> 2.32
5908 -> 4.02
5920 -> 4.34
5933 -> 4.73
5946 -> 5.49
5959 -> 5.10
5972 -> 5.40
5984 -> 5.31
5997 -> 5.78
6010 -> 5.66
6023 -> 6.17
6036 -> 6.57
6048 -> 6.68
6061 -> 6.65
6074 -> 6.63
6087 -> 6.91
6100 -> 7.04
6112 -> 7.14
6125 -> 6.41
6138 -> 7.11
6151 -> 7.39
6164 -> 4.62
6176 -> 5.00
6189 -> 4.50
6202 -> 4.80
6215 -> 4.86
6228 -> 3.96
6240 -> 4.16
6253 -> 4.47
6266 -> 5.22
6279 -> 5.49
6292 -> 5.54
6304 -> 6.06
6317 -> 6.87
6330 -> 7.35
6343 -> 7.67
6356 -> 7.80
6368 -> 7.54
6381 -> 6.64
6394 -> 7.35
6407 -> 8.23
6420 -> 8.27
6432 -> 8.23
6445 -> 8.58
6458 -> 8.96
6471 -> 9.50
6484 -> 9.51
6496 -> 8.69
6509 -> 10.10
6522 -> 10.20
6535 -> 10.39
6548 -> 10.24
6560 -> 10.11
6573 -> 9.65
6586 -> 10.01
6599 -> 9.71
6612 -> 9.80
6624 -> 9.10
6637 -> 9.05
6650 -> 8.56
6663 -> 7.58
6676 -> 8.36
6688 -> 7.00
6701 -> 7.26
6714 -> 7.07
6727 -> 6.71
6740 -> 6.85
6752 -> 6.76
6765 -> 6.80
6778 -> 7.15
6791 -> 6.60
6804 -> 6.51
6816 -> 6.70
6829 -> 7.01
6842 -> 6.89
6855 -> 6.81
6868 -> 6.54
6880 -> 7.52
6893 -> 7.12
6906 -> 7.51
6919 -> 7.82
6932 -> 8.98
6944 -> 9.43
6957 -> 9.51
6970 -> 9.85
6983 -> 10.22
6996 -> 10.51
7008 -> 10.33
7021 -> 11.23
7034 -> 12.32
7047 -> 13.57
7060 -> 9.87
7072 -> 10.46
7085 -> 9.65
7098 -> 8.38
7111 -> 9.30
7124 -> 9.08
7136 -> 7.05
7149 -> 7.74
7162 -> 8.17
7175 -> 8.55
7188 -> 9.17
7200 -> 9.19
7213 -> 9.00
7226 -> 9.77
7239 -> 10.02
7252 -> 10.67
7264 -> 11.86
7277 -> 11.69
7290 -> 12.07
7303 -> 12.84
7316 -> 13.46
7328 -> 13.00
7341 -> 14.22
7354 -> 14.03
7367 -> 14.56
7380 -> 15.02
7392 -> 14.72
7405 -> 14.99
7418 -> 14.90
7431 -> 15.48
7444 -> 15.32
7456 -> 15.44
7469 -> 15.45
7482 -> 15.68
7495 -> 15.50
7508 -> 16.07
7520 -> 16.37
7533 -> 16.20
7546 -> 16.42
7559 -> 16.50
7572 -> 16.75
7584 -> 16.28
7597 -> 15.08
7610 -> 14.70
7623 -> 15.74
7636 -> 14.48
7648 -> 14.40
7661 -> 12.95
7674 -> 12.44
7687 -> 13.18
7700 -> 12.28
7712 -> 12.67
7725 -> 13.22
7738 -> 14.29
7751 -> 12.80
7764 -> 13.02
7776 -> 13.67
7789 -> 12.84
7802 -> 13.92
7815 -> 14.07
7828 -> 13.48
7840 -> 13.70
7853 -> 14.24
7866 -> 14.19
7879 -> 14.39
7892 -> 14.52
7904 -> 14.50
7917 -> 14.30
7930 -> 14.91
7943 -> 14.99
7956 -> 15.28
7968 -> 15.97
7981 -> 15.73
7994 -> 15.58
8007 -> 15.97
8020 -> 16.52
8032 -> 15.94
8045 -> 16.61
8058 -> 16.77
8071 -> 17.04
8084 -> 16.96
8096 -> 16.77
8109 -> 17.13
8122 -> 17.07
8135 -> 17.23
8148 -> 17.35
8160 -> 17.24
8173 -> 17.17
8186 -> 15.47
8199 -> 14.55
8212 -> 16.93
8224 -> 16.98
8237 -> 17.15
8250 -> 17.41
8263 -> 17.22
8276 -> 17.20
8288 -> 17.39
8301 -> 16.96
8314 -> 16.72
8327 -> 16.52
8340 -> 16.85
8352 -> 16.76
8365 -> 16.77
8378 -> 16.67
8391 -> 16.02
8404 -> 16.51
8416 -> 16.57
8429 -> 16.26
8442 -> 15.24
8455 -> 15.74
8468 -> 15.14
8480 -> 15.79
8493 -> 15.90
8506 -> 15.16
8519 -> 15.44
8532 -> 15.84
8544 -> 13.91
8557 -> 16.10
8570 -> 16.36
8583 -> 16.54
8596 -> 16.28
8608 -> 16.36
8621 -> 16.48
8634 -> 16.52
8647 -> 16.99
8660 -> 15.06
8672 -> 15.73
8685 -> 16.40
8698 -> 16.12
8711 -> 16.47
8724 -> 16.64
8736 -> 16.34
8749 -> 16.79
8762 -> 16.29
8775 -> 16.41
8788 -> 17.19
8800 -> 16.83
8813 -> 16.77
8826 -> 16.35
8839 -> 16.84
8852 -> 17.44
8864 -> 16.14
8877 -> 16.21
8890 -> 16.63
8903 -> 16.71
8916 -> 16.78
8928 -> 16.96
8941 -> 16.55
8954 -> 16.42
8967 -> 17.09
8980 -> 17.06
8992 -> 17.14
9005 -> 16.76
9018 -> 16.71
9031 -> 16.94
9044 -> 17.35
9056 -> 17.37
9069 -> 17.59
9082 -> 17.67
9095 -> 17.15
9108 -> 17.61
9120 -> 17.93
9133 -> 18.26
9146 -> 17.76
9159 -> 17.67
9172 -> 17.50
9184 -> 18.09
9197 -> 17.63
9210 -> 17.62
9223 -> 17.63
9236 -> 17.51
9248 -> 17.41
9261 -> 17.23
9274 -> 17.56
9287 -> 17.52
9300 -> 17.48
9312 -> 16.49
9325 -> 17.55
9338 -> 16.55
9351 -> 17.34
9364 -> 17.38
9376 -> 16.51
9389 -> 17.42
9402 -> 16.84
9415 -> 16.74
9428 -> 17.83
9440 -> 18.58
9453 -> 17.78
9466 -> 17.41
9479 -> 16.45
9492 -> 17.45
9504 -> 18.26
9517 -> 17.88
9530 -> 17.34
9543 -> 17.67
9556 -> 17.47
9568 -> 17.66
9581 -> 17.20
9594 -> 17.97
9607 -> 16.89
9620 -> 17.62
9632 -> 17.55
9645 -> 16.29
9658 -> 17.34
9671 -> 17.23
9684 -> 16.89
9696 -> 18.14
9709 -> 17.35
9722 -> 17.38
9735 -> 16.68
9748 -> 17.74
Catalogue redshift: 0.00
